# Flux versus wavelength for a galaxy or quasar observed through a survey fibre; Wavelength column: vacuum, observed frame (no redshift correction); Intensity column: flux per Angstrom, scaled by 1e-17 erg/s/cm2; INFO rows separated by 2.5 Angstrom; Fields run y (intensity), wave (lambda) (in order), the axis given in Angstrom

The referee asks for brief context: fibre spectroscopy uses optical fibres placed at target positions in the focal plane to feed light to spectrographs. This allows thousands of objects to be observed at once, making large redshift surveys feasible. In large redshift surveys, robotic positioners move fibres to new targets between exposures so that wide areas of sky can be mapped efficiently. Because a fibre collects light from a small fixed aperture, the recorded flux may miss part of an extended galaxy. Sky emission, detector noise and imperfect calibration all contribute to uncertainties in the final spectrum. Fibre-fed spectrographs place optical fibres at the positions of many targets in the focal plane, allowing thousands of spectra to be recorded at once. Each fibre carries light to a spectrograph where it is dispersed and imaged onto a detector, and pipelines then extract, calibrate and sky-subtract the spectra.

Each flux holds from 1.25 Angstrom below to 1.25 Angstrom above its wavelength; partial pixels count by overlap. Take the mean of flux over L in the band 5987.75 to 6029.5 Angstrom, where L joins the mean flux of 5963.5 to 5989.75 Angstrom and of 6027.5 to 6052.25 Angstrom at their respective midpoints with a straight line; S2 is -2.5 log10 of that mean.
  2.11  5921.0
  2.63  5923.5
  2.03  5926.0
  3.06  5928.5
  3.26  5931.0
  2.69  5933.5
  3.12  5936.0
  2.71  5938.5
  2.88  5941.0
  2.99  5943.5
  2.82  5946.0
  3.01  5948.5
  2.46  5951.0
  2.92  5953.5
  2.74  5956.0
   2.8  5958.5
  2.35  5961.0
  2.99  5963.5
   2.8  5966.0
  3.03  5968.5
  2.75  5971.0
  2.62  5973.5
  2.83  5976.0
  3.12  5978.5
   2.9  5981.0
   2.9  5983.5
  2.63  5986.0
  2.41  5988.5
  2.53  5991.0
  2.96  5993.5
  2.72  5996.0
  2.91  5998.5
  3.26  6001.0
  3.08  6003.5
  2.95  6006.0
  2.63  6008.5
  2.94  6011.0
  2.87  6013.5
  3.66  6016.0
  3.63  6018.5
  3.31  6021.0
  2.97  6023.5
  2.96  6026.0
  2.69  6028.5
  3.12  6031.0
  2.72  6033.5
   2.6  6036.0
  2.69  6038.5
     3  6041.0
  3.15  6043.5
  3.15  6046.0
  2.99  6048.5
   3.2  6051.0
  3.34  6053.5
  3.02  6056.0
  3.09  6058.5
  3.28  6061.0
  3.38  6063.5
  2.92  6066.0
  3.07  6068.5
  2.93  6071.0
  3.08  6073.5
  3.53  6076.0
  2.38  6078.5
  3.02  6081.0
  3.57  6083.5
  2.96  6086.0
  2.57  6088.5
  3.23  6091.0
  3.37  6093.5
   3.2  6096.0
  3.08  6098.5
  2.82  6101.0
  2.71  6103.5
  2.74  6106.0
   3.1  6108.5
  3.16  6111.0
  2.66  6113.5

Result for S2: -0.04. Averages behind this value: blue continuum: 2.81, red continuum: 2.93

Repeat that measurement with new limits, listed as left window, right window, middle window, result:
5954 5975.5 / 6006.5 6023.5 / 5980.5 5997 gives 0.090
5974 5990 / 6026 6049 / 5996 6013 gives -0.040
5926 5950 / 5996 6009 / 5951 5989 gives 0.055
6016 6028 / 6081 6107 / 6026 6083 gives 0.041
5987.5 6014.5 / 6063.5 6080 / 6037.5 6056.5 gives -0.042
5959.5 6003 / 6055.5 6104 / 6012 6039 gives -0.038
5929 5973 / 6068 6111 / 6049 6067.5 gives -0.065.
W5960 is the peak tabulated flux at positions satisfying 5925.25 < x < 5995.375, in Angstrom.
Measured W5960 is 3.26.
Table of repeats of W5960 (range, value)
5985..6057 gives 3.66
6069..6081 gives 3.53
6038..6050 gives 3.15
